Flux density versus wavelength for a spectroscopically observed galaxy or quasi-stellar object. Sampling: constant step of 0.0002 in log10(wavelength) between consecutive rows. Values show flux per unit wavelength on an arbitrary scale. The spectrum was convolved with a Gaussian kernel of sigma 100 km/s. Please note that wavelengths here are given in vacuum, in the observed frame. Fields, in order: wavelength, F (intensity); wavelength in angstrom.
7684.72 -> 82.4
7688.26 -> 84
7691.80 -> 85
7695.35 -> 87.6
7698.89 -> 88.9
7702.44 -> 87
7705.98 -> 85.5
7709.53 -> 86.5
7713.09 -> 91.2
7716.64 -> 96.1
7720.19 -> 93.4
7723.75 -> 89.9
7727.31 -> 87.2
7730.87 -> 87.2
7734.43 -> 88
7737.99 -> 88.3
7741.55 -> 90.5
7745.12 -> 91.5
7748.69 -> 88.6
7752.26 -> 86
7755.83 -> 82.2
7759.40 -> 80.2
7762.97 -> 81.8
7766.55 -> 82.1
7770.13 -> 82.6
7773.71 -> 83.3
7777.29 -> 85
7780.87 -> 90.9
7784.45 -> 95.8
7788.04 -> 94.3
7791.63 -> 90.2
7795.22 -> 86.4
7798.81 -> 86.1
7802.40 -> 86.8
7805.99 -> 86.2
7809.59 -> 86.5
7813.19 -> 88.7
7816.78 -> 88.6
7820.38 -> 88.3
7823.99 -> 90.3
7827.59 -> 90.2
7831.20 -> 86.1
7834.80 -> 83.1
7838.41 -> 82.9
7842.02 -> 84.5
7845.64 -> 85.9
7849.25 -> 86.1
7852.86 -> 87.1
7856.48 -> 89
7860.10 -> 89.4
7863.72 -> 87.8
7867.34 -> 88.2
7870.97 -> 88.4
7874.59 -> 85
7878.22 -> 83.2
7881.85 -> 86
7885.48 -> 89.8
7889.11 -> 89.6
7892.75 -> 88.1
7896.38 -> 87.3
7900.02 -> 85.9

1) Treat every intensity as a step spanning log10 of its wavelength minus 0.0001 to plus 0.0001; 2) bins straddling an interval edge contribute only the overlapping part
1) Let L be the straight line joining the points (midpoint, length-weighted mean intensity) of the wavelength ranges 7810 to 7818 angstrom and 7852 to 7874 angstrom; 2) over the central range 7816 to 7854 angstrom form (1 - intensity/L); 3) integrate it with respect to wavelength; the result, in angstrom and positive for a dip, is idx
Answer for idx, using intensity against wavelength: 0.7 angstrom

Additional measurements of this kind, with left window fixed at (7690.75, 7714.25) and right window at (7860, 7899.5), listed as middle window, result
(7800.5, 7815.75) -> 0.04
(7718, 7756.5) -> -0.60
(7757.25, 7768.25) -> 0.75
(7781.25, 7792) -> -0.76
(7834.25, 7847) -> 0.47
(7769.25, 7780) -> 0.37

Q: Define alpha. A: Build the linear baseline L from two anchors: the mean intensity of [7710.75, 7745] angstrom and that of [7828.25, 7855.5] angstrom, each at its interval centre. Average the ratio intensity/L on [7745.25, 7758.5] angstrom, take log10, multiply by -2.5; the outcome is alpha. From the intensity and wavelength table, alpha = 0.04 mag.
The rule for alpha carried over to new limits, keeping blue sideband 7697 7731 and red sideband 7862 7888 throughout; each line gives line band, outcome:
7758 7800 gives 0.02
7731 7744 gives 0.00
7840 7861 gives 0.01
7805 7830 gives -0.01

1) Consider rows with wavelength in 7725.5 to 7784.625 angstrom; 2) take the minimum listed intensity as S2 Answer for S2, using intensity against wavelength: 80.2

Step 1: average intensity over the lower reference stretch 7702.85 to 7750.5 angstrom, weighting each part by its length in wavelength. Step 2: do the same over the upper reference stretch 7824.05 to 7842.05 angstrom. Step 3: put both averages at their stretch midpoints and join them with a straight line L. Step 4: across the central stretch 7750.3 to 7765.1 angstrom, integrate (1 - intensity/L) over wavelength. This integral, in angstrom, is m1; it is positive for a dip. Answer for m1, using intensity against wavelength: 1.0 angstrom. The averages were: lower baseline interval 89.5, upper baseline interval 86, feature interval 82.6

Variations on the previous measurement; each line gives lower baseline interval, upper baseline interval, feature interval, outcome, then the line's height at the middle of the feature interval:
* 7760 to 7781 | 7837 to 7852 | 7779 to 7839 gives -2.92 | 84.3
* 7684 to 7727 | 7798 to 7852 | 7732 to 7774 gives 1.01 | 87.6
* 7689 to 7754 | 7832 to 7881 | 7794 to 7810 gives 0.15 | 87.2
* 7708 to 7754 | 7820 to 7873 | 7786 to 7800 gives -0.20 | 88.3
